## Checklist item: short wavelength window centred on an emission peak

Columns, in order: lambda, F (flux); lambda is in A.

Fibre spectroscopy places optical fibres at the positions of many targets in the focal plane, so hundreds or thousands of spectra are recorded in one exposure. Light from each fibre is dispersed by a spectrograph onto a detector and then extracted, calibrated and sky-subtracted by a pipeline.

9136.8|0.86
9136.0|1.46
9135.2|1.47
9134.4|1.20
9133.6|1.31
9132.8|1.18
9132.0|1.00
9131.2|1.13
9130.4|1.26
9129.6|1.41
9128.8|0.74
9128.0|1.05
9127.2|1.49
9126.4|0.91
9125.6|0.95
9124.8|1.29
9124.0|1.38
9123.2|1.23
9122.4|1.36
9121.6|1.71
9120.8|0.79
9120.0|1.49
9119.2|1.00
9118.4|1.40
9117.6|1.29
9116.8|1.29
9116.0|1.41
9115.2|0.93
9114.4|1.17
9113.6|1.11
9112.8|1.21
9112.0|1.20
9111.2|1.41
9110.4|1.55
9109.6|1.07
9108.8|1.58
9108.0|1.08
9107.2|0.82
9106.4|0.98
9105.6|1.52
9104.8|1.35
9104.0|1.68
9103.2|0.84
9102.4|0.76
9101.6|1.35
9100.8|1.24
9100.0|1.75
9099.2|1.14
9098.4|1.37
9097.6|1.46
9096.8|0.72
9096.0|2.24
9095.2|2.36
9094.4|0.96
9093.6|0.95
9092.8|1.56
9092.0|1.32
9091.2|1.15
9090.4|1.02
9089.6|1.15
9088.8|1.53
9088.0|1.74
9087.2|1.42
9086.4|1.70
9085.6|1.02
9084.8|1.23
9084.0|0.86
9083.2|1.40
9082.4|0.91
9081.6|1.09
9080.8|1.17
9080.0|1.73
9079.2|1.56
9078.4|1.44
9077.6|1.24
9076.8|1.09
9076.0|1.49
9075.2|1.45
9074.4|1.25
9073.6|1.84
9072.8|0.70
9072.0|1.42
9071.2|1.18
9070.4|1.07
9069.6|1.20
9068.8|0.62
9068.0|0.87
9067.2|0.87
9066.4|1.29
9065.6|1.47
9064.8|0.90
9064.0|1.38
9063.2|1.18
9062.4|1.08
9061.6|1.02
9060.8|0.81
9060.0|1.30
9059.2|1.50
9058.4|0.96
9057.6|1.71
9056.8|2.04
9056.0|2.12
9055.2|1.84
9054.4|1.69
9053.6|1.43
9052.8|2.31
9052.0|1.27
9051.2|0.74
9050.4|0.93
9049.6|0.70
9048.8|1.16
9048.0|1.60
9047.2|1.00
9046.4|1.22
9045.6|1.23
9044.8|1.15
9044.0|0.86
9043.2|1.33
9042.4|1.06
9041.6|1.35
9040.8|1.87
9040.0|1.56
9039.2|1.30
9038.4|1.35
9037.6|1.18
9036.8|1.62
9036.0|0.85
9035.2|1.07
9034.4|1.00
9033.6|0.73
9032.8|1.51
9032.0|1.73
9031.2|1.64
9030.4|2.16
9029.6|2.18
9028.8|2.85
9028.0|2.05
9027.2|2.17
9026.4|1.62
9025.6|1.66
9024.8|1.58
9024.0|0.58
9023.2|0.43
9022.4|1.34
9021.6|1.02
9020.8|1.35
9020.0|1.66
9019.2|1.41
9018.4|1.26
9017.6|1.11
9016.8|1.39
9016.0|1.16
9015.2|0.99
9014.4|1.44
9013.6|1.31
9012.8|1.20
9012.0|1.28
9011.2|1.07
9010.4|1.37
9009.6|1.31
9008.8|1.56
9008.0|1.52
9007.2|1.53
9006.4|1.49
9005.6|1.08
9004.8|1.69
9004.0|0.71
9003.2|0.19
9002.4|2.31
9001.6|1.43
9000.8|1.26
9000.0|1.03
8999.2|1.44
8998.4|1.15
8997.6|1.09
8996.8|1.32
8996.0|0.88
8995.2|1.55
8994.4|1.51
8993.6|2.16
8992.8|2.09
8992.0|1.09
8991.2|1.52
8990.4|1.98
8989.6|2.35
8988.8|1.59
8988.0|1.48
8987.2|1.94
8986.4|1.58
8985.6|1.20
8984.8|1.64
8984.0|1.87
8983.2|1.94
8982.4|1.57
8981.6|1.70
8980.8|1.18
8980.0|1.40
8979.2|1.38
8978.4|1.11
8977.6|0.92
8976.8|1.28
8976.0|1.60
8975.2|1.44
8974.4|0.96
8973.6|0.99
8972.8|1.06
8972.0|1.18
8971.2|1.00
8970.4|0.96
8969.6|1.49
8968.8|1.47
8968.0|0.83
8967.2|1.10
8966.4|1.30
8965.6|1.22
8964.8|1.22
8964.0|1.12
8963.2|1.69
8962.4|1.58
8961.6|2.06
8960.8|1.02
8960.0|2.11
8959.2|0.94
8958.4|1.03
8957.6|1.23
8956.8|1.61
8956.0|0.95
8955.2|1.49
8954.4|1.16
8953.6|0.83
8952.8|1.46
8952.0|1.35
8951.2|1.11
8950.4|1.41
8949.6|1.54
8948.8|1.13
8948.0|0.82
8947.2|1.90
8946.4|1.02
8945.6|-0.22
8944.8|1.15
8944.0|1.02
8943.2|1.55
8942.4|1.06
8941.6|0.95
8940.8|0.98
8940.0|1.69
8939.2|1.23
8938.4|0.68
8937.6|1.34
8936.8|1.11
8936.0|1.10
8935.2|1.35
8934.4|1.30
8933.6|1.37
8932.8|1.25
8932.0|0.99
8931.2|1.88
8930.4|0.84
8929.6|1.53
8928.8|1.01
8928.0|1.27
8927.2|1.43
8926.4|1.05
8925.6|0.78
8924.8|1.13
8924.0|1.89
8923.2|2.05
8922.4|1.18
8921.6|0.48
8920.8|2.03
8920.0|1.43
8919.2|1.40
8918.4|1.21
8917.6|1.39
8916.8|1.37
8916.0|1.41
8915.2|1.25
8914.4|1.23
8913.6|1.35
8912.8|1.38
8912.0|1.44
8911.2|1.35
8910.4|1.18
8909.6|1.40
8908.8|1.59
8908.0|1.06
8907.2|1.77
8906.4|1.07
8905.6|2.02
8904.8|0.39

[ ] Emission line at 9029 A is H-alpha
